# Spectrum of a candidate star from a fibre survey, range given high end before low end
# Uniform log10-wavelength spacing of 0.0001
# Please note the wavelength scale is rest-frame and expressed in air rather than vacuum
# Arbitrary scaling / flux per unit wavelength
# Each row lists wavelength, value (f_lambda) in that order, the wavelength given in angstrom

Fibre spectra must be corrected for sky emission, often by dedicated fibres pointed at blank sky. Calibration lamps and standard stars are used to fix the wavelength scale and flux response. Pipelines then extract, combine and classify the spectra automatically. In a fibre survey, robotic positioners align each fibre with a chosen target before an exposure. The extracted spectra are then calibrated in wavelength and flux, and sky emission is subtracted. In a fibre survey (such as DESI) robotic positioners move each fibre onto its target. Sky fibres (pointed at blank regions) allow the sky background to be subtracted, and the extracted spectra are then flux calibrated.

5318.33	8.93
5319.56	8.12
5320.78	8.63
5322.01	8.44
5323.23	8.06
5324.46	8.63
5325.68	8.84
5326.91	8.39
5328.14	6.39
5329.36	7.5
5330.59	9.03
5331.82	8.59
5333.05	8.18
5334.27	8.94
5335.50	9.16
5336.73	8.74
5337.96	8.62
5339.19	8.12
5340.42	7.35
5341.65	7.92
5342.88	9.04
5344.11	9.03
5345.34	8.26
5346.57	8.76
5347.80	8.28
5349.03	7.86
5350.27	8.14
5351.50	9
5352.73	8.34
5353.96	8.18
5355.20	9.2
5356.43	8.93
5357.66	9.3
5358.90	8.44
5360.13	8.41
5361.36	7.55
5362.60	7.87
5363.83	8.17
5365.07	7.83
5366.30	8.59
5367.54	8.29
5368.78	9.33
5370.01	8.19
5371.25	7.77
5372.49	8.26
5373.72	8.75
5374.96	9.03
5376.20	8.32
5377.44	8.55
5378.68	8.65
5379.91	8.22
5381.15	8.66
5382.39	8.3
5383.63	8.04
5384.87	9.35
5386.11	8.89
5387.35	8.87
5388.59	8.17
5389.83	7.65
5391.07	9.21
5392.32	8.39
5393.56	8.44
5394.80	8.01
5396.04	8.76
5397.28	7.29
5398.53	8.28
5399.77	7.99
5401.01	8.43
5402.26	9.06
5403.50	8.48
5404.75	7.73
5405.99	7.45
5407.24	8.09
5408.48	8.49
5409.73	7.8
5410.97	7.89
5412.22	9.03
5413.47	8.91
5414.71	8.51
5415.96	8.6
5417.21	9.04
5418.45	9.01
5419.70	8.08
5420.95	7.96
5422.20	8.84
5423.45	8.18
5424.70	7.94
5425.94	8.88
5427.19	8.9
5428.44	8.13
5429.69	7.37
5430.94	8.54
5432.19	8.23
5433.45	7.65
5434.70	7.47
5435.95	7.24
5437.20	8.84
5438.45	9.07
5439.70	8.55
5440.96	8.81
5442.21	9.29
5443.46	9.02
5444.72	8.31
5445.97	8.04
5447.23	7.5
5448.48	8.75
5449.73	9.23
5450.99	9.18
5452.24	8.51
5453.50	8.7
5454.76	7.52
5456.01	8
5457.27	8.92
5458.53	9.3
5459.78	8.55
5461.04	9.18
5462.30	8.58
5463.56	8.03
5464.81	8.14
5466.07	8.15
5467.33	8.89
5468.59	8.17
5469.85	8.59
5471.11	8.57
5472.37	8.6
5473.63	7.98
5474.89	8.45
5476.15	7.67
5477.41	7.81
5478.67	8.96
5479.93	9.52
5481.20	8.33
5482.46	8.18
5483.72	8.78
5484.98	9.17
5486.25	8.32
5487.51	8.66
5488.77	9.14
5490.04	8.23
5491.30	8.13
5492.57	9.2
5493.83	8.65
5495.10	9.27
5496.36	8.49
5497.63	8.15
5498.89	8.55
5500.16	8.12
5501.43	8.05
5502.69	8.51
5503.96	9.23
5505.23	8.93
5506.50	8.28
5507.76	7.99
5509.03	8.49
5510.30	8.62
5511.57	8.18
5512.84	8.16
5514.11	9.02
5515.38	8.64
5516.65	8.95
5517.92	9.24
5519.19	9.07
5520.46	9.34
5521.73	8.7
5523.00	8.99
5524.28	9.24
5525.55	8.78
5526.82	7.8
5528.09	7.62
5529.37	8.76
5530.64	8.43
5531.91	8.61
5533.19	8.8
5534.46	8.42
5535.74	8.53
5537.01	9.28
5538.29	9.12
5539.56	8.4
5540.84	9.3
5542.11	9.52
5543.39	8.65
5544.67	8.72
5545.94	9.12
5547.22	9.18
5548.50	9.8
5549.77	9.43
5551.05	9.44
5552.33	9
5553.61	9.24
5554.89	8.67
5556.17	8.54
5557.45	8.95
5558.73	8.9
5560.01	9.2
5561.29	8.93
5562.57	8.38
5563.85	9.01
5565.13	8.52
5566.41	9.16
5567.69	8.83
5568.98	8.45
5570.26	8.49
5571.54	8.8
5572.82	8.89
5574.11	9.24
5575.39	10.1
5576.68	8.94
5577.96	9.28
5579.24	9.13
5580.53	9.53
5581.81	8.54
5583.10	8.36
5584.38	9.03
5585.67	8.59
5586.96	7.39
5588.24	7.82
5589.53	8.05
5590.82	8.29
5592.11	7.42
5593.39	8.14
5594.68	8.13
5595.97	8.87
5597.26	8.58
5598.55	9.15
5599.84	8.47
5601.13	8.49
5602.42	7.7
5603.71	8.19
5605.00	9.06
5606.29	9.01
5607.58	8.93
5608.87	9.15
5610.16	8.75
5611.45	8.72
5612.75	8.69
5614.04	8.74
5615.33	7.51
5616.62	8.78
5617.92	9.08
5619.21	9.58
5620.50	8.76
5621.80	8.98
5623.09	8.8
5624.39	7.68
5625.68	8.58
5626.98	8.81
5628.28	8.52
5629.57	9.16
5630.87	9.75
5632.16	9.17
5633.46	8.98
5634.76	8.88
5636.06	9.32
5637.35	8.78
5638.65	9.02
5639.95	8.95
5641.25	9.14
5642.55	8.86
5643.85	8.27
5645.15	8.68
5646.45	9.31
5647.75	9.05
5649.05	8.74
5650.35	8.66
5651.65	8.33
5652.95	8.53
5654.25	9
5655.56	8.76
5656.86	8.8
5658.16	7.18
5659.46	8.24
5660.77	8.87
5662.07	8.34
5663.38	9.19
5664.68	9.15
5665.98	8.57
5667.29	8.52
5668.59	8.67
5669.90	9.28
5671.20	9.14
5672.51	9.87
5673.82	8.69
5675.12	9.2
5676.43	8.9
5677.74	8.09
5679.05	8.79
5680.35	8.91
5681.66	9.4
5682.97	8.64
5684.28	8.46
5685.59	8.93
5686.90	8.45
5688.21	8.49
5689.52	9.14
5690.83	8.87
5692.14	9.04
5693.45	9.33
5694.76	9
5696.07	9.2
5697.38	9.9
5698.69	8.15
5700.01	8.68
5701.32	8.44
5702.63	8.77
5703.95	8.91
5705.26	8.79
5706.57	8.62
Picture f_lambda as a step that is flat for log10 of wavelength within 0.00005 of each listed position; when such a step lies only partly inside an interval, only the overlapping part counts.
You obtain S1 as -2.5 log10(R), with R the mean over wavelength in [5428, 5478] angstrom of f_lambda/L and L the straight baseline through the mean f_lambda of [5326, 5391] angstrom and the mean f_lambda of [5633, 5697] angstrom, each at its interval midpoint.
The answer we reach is 0.02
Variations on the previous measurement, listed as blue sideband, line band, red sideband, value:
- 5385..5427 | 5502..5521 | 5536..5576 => 0.014 mag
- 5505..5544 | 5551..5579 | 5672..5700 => -0.023 mag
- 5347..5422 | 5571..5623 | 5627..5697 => 0.010 mag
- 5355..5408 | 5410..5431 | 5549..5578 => 0.009 mag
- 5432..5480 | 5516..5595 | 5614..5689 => -0.021 mag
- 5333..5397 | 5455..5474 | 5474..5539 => 0.009 mag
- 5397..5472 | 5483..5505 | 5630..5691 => -0.015 mag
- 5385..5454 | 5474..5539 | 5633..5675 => -0.008 mag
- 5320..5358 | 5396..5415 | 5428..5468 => 0.025 mag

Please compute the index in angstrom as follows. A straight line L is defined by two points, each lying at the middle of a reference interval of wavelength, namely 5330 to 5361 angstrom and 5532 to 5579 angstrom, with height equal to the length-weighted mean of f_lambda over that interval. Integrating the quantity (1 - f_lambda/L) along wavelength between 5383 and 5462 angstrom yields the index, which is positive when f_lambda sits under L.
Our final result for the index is 2.6 angstrom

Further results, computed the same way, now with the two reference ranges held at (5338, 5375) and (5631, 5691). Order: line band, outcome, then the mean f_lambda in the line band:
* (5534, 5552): -0.9 angstrom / 9.07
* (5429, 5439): 0.5 angstrom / 8.04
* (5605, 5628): 0.0 angstrom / 8.74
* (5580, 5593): 0.6 angstrom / 8.29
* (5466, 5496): 0.0 angstrom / 8.57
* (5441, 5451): -0.1 angstrom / 8.64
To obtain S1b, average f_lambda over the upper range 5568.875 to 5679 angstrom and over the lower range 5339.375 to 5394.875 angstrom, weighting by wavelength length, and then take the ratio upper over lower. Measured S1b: 1.03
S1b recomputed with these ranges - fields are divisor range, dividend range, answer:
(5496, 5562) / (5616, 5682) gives 1.01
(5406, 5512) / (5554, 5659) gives 1.03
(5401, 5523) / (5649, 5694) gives 1.03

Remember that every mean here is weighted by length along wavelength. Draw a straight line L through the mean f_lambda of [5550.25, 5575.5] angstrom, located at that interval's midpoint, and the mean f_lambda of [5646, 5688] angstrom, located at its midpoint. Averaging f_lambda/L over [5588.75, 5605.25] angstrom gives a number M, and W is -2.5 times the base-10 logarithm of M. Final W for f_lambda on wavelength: 0.07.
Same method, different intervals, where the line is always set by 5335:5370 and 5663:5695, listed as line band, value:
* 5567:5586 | -0.02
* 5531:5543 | -0.02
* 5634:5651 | -0.01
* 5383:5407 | 0.02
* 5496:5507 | 0.02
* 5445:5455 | 0.02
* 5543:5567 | -0.03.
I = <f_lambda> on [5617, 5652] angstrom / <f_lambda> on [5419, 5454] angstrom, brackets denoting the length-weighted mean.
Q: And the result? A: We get 1.1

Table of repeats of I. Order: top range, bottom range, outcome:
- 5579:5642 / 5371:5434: 1.04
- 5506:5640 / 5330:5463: 1.04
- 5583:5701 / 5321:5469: 1.04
